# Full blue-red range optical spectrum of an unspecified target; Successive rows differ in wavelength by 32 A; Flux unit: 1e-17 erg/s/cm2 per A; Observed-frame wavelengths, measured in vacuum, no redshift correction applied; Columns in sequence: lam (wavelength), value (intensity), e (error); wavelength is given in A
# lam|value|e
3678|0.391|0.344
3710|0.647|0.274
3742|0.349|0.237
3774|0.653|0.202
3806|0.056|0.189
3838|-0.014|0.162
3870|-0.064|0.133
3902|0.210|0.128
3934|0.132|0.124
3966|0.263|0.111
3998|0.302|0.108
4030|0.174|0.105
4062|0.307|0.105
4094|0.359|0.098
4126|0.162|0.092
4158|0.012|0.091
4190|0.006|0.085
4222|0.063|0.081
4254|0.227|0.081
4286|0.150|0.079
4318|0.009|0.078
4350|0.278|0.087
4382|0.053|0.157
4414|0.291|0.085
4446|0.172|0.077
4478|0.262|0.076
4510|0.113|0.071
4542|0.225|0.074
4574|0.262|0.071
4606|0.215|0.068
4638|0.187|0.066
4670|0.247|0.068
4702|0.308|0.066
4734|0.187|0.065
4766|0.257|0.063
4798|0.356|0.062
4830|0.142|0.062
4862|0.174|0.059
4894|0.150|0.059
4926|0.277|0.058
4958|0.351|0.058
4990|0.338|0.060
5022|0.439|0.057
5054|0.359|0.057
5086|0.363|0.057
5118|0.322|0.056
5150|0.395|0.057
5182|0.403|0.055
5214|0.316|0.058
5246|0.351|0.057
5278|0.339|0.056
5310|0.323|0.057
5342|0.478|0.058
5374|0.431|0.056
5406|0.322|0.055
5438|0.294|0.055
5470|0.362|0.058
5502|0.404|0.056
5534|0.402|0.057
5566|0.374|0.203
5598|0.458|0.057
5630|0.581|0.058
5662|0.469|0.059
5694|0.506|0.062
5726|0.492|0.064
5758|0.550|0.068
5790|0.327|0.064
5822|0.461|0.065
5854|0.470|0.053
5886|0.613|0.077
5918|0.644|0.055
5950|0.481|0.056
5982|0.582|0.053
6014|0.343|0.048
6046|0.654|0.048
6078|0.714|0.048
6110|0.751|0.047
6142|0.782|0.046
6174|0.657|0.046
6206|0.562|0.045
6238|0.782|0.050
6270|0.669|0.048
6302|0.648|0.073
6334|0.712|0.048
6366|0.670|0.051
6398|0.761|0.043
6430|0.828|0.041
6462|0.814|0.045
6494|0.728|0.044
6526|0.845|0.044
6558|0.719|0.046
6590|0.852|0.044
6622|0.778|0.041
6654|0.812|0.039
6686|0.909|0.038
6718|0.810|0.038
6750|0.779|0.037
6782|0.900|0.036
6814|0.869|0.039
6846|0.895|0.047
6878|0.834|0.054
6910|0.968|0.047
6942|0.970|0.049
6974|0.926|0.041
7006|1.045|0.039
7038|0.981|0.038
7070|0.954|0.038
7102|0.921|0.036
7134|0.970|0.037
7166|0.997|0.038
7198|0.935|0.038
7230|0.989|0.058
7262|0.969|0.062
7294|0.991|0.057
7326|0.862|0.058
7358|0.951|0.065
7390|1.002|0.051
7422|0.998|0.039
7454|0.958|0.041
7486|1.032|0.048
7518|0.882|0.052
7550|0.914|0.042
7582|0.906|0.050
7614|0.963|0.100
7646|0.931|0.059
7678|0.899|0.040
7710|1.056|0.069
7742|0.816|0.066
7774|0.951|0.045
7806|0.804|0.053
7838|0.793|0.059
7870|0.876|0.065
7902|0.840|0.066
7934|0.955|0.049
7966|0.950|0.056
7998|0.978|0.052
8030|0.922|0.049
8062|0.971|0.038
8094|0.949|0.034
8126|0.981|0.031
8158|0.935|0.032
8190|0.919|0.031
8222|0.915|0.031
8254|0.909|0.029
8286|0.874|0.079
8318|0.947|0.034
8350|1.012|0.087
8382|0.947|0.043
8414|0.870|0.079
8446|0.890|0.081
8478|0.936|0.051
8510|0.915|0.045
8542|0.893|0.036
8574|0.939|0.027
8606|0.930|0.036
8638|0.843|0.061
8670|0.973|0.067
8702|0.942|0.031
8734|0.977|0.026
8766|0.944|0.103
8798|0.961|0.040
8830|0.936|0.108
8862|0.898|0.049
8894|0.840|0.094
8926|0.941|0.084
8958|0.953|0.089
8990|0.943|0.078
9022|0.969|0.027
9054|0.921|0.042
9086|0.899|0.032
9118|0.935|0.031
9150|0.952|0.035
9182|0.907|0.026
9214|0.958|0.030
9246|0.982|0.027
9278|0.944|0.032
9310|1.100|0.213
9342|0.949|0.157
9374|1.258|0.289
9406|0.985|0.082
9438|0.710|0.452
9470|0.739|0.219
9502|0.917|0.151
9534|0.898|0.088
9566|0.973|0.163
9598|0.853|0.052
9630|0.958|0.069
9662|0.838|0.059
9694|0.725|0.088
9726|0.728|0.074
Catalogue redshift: 0.513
